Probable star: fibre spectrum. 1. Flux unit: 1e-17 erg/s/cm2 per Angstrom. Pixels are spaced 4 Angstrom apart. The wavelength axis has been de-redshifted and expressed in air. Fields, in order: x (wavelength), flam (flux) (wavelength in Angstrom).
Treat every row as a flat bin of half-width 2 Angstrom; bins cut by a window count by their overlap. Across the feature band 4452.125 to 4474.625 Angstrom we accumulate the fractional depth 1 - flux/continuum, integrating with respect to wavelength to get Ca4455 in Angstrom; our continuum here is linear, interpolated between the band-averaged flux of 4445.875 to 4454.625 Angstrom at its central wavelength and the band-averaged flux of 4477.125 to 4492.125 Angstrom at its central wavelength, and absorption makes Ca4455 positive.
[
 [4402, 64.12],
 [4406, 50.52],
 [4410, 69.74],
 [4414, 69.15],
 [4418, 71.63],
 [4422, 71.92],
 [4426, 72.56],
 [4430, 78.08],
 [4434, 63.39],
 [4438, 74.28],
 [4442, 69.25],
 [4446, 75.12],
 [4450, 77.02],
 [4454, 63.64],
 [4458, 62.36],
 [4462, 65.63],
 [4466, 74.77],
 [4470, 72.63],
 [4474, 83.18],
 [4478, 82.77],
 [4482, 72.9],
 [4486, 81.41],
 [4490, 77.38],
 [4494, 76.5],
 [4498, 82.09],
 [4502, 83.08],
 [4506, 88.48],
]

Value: 1.6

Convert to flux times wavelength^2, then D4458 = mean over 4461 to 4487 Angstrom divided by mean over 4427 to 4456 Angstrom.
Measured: 1.1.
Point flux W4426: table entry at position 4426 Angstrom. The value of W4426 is 72.56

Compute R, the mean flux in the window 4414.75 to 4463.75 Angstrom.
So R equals 70.4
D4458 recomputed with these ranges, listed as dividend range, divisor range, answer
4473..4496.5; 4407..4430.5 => 1.15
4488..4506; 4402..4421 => 1.28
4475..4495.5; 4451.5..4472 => 1.17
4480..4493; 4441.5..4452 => 1.06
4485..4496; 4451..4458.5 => 1.22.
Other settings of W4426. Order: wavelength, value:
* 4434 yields 63.39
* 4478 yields 82.77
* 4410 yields 69.74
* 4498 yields 82.09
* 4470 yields 72.63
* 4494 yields 76.5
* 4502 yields 83.08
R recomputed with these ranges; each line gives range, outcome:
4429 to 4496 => 73.5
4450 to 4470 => 68.2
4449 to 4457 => 68.5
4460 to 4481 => 75.7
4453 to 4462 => 63.5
